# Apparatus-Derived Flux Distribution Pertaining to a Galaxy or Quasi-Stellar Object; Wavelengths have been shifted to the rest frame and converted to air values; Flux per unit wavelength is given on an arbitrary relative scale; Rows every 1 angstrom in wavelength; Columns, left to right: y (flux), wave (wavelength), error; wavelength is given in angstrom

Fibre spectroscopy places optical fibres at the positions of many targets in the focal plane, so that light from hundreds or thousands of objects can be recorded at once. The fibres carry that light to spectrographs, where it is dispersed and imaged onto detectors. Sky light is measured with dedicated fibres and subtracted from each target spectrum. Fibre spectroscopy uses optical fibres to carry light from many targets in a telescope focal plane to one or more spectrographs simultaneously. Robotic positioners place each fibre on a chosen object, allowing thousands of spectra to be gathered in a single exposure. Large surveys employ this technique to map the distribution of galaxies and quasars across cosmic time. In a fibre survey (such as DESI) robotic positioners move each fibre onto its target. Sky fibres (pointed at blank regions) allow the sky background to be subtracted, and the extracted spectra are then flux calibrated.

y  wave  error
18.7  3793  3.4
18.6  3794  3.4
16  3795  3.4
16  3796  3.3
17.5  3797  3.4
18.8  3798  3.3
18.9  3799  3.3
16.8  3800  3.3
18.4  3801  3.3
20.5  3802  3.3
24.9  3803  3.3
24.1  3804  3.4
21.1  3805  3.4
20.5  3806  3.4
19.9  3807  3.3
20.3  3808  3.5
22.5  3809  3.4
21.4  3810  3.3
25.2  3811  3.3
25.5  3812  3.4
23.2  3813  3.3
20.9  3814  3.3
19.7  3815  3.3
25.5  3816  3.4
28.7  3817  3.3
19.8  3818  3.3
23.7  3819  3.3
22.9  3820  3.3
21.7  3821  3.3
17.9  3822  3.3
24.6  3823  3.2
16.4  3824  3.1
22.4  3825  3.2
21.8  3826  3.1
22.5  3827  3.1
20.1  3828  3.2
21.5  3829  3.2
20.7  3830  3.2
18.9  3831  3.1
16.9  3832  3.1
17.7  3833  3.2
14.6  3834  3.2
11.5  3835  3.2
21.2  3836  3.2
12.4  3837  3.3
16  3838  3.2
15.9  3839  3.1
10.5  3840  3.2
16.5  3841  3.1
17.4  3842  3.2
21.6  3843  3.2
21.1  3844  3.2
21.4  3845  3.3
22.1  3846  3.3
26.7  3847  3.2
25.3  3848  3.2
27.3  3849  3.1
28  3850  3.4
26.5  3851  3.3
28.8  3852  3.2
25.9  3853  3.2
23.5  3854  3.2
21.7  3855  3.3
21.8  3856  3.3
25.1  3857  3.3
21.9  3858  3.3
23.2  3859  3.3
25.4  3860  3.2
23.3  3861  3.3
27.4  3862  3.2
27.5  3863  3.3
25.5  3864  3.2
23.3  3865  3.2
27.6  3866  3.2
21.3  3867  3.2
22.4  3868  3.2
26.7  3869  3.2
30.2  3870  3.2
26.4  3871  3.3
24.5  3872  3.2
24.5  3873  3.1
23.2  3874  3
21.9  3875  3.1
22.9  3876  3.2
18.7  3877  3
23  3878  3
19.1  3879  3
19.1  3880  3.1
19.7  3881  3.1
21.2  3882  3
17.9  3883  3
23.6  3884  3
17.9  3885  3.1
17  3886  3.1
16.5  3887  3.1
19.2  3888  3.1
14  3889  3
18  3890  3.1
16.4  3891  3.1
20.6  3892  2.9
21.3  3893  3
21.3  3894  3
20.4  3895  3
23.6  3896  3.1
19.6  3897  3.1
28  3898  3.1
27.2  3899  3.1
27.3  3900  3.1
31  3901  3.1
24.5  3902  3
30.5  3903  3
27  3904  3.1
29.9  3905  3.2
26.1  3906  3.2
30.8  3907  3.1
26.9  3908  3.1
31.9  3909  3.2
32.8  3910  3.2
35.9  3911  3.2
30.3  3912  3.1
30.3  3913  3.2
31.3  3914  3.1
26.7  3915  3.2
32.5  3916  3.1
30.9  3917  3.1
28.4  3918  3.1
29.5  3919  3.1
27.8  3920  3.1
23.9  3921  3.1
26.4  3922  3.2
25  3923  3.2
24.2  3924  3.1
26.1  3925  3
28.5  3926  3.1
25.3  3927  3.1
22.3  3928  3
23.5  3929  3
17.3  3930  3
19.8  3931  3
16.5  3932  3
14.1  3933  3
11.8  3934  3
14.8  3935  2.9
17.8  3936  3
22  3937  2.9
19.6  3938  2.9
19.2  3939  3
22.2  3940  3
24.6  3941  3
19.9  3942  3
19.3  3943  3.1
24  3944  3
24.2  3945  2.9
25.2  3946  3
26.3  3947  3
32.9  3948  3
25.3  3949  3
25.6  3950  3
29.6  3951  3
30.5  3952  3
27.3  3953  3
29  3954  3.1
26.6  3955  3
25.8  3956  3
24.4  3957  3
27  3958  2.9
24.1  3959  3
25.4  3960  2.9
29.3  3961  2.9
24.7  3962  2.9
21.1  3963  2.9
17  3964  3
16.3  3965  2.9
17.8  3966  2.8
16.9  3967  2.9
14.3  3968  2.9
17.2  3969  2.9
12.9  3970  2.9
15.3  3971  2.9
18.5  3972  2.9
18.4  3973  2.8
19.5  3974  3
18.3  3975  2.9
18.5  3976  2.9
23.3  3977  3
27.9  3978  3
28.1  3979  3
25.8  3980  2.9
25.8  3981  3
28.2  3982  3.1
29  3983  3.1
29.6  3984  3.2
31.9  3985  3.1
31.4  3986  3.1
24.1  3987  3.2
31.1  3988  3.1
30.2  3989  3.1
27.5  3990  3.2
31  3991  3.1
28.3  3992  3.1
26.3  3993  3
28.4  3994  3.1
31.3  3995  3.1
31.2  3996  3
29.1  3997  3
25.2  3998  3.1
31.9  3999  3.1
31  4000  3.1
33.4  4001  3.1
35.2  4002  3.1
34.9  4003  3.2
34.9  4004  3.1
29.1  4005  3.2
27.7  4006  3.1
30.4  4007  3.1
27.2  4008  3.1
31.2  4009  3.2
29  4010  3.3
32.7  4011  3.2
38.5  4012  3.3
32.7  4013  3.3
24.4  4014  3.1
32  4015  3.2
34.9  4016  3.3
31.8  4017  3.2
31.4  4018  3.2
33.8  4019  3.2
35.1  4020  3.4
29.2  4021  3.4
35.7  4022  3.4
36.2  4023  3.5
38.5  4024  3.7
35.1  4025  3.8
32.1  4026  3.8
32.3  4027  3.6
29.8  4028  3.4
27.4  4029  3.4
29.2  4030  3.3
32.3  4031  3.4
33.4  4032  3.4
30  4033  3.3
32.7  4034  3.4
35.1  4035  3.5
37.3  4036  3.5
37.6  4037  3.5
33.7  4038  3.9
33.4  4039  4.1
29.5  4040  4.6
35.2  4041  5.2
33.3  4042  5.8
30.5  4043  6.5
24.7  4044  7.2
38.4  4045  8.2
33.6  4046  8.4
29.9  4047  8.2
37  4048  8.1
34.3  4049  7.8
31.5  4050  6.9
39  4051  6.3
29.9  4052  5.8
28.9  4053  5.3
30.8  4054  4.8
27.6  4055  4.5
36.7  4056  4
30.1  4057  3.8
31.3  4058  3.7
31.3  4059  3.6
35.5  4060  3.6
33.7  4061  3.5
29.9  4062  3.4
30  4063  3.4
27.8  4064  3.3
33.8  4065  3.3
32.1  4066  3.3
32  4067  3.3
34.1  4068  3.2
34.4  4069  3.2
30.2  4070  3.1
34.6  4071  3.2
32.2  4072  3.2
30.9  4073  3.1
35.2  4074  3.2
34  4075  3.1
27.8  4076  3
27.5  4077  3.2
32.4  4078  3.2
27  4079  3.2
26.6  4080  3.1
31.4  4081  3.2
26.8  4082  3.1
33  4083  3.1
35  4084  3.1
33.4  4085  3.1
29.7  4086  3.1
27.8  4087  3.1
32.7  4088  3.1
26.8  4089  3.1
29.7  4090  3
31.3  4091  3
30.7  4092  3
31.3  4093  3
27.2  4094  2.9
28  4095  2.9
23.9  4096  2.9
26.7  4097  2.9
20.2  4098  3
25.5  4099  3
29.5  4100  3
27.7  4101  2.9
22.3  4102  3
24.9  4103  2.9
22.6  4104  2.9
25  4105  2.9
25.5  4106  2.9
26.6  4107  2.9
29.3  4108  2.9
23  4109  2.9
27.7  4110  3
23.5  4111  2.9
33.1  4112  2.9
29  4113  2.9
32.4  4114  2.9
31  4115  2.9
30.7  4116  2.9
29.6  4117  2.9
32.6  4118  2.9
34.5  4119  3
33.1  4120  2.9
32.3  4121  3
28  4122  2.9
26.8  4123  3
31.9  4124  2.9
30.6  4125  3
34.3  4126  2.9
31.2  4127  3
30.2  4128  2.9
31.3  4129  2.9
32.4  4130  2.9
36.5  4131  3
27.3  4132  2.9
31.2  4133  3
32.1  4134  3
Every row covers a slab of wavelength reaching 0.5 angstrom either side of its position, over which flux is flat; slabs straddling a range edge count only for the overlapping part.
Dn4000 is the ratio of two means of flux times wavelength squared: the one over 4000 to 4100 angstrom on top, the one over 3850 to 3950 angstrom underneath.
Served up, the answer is 1.42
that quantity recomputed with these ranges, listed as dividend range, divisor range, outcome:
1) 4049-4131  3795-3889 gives 1.59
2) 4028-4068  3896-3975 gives 1.41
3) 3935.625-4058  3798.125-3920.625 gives 1.32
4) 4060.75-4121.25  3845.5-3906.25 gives 1.40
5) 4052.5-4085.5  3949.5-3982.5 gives 1.46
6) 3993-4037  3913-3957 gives 1.37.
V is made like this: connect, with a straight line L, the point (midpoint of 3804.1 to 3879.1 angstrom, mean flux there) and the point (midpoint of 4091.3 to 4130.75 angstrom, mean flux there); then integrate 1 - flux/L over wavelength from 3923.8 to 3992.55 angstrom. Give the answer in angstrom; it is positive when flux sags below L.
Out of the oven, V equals 4.5 angstrom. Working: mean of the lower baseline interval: 22.1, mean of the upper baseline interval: 28.7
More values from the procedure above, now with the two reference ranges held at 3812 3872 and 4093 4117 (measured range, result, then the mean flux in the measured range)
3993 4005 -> -3.0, 31.2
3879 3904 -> 1.6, 21.6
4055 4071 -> -3.7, 32.1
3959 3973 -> 3.0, 19.1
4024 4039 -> -4.3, 32.9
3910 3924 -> -3.4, 29.1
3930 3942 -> 2.7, 18.4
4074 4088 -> -2.1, 30.5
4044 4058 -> -3.6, 32.5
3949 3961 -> -1.3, 26.9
